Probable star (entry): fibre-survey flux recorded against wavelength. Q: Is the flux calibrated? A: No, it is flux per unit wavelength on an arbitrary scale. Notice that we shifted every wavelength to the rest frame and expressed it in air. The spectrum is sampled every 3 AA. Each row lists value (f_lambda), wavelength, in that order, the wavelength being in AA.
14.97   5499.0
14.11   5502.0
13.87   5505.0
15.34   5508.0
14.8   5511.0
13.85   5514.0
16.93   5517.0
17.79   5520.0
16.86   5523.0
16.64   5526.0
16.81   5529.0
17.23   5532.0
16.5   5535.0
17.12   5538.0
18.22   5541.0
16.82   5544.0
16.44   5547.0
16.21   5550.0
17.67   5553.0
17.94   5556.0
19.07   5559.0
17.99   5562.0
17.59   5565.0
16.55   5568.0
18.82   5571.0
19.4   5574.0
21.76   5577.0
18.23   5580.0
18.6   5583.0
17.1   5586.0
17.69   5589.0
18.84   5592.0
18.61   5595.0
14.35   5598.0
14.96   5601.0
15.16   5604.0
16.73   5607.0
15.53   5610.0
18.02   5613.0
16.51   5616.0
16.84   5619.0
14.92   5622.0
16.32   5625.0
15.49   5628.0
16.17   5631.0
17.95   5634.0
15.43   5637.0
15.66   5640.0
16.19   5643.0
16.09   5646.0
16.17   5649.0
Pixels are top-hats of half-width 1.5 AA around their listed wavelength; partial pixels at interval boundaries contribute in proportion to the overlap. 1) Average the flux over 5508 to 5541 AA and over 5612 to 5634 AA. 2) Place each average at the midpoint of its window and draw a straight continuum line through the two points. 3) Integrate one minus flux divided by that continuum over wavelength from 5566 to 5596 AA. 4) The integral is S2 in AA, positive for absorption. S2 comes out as -3.9 AA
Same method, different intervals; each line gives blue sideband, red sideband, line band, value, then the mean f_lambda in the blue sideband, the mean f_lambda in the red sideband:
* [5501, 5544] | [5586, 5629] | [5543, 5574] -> -2.48 AA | 16.2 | 16.5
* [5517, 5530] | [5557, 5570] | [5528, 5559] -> 0.42 AA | 17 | 17.8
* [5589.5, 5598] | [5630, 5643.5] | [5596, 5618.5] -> 1.73 AA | 17.8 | 16.3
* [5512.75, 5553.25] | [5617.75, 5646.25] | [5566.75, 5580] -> -2.07 AA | 16.8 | 16.1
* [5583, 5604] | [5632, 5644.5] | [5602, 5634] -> 0.67 AA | 16.9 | 16.3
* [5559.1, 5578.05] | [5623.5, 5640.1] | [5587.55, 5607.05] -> 1.04 AA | 18.6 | 16.2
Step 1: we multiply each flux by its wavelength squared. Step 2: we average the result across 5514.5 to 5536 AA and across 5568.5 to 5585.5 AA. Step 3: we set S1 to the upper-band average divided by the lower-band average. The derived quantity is 1.2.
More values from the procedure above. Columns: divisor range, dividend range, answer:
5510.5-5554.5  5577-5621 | 1.05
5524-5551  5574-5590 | 1.13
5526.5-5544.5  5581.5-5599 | 1.05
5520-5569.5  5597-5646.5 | 0.96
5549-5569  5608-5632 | 0.94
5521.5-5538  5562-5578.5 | 1.13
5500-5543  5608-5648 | 1.05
